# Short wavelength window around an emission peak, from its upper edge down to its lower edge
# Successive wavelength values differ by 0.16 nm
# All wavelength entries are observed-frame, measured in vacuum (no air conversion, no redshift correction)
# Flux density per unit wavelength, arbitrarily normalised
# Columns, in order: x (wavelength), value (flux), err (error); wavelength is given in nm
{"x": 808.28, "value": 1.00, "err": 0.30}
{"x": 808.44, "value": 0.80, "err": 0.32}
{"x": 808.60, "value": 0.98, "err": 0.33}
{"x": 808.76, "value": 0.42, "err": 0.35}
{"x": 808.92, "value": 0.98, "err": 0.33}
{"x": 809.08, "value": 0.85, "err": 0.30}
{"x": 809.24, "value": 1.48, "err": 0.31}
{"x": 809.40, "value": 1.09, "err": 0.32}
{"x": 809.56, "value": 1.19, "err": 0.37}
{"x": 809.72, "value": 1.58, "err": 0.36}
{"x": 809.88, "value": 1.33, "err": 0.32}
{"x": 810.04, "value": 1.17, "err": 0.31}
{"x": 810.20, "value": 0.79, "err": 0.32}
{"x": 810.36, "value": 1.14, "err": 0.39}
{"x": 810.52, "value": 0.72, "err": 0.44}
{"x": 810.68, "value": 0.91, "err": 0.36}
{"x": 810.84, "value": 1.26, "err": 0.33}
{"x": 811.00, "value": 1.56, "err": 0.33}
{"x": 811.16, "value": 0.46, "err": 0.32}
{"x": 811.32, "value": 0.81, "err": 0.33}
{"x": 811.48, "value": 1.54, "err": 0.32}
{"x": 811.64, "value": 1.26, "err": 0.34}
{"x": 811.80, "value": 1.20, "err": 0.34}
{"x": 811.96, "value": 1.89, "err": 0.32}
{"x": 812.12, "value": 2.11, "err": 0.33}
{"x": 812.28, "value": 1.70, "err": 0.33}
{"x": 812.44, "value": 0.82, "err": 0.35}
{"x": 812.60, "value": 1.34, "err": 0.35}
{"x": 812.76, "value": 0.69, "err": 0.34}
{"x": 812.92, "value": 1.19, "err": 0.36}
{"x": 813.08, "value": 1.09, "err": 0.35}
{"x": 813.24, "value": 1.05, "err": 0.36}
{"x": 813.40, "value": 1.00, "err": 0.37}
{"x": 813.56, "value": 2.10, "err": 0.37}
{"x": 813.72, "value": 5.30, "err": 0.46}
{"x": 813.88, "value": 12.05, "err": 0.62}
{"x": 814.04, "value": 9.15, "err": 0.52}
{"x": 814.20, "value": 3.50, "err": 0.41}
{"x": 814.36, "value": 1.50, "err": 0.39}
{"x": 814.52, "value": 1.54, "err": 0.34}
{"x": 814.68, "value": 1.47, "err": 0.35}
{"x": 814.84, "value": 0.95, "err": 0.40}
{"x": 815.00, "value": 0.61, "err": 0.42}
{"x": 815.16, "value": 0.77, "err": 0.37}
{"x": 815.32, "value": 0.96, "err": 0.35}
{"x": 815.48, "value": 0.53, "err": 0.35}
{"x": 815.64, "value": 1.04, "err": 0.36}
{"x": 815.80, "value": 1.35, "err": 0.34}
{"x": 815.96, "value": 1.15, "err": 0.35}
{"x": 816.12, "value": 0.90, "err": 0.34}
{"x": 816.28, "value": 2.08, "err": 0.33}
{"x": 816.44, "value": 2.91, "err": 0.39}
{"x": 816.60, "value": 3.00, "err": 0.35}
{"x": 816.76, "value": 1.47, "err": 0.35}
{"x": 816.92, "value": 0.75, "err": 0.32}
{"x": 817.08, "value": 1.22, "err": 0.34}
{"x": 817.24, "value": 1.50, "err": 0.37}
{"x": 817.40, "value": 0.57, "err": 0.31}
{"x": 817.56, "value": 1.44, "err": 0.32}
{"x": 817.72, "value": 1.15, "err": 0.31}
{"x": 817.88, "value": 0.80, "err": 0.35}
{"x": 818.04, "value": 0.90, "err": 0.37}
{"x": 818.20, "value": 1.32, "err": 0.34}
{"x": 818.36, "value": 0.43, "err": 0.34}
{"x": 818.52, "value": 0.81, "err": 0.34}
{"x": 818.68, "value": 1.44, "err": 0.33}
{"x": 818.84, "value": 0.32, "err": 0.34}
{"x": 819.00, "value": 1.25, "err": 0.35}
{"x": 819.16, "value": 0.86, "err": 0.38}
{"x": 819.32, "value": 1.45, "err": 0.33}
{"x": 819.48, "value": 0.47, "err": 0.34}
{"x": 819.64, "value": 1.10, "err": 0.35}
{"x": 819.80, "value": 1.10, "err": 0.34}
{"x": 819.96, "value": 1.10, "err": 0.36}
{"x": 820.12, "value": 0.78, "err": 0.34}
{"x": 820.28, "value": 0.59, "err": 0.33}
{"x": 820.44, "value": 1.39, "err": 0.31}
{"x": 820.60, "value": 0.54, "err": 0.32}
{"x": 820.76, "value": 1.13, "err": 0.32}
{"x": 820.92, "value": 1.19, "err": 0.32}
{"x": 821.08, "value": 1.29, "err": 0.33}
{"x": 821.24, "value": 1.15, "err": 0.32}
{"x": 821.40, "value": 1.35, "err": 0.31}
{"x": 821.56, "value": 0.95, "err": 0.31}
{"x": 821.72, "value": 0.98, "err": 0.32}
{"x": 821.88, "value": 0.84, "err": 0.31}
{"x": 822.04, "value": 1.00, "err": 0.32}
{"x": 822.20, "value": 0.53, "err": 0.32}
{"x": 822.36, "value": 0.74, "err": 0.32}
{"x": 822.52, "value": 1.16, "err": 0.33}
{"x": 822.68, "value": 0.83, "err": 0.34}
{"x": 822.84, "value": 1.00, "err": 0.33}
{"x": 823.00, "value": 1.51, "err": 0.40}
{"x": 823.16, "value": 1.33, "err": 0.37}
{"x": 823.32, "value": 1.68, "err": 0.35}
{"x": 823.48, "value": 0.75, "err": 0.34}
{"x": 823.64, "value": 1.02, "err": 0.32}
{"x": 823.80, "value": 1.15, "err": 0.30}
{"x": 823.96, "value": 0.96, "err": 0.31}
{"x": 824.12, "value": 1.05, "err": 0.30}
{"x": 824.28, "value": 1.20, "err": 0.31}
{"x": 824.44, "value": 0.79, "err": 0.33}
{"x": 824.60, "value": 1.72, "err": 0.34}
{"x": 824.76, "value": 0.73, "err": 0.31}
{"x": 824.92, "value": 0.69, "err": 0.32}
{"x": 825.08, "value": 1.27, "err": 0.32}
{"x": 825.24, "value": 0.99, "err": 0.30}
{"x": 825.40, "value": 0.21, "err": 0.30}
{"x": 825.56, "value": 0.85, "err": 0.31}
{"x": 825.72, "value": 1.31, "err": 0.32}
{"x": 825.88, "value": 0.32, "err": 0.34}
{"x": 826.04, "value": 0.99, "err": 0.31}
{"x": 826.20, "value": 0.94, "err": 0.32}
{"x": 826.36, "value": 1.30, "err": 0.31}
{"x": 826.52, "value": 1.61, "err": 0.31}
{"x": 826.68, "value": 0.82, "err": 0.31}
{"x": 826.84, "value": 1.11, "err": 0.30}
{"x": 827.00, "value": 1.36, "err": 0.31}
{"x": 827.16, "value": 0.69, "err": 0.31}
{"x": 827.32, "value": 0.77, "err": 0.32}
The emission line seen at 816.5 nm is [N II]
